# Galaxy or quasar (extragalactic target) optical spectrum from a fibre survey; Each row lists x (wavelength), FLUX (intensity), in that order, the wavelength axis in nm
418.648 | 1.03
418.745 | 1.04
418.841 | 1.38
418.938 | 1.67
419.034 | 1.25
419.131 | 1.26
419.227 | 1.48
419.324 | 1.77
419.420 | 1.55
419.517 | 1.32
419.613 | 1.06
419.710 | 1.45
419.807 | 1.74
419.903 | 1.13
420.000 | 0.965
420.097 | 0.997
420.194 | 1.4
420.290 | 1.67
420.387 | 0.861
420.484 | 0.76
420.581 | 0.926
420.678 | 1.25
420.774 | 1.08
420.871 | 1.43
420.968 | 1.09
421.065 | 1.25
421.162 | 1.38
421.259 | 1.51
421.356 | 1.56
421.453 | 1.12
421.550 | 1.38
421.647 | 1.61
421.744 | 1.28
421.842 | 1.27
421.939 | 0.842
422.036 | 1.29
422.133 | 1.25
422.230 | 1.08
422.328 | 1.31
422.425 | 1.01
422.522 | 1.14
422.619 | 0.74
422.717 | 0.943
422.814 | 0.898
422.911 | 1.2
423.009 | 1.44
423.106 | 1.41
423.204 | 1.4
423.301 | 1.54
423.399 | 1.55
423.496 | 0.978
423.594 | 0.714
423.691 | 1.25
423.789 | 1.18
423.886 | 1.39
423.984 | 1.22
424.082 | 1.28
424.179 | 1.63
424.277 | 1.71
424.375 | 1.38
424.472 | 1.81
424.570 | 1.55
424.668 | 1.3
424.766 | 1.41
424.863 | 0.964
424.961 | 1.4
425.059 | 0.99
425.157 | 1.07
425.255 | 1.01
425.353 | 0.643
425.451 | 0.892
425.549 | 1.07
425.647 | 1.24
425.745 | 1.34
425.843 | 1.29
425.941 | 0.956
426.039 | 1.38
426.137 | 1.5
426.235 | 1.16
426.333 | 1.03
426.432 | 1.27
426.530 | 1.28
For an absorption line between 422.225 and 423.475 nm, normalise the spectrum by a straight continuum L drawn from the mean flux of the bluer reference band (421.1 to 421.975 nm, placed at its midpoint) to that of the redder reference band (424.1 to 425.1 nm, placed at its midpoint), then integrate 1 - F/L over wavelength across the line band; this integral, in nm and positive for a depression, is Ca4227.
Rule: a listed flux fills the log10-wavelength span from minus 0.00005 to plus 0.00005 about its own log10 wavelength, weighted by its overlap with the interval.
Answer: 0.15 nm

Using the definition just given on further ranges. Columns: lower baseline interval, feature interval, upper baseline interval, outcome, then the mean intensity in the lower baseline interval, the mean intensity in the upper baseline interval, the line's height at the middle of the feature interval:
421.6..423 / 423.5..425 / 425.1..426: -0.33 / 1.14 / 1.06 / 1.09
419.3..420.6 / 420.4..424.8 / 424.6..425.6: -0.36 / 1.25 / 1.08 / 1.17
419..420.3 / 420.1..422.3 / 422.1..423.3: 0.03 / 1.35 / 1.17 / 1.26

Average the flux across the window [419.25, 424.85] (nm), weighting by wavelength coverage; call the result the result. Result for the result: 1.27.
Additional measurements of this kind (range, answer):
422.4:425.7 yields 1.22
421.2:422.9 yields 1.19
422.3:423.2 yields 1.13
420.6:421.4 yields 1.3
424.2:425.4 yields 1.28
